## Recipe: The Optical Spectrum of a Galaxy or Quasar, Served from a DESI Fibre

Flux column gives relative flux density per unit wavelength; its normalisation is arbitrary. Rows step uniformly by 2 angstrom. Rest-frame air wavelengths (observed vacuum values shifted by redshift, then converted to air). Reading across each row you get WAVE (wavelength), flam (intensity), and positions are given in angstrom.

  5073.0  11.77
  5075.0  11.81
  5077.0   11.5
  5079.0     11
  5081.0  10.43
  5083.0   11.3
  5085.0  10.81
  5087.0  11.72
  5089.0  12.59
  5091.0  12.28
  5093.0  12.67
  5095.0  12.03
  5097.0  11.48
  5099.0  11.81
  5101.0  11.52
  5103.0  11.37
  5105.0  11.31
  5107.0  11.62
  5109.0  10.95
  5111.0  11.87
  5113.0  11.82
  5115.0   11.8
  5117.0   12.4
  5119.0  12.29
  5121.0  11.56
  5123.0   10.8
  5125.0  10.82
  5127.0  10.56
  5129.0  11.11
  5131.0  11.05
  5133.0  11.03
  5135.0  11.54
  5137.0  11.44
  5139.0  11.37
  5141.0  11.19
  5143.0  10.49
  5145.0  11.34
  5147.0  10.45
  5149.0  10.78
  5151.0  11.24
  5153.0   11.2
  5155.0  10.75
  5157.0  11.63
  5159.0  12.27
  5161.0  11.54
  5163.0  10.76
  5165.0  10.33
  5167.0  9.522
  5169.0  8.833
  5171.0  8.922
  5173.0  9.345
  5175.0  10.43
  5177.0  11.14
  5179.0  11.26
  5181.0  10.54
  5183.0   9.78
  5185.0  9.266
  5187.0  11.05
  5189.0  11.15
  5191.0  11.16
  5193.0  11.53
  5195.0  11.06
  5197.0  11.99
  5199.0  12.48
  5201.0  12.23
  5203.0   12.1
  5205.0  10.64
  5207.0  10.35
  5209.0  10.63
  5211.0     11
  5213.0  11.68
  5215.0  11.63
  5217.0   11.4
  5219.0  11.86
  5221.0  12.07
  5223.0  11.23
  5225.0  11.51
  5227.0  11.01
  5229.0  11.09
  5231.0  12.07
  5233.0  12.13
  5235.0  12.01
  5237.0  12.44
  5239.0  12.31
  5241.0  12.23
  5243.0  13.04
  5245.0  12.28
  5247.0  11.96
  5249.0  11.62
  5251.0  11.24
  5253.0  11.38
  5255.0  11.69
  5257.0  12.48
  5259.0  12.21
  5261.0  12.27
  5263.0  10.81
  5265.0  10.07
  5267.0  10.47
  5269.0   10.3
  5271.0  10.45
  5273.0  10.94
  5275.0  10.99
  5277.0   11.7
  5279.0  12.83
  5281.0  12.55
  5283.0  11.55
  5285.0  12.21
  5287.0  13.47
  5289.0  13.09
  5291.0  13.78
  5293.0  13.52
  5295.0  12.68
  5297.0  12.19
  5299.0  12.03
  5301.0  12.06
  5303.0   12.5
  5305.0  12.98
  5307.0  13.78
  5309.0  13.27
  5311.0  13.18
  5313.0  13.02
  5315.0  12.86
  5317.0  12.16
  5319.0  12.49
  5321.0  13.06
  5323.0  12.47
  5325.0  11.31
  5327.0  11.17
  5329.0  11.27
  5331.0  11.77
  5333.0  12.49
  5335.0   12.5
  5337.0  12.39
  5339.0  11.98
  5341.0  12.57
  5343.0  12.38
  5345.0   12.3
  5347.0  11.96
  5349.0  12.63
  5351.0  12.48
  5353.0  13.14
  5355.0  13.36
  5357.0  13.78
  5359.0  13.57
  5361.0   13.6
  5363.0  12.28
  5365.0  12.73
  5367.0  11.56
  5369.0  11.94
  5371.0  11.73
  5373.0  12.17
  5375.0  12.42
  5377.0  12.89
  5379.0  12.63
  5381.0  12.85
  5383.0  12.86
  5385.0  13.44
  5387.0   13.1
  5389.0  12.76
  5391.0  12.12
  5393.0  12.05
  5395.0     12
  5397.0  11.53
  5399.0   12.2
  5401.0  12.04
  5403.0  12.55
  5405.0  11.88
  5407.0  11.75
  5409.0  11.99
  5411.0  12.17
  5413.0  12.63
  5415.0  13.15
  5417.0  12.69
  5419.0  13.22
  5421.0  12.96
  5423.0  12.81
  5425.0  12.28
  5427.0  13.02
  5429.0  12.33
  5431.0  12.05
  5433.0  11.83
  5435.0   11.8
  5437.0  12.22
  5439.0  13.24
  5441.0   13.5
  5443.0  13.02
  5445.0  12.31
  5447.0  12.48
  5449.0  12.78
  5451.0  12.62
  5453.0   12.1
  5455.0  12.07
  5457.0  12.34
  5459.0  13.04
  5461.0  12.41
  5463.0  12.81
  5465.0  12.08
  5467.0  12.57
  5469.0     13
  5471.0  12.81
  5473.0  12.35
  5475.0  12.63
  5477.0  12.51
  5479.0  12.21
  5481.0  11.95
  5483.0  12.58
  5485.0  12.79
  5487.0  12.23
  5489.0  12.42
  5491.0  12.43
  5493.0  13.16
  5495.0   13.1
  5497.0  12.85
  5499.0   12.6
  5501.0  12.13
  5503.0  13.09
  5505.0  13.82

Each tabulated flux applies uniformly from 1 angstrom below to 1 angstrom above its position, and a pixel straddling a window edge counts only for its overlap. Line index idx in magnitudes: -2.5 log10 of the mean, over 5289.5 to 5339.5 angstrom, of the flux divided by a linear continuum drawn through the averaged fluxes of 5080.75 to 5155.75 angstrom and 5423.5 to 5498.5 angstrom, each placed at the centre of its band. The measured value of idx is -0.042 mag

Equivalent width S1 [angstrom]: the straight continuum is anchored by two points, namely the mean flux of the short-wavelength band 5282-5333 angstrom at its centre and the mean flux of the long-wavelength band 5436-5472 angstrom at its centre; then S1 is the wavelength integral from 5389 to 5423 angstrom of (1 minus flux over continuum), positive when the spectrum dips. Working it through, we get 0.7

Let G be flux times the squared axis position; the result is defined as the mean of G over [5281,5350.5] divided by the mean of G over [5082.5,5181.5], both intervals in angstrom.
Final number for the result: 1.20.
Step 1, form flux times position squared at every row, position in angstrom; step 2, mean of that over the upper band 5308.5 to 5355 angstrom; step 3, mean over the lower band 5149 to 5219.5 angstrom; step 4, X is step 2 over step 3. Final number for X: 1.20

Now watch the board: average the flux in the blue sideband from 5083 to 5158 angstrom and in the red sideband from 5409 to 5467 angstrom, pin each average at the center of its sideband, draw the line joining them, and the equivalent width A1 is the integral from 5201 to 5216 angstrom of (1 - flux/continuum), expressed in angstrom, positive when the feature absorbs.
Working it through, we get 0.7 angstrom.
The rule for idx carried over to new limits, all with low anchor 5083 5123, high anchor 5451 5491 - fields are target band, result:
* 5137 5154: 0.076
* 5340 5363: -0.054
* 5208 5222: 0.046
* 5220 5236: 0.032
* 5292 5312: -0.059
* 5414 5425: -0.046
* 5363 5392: -0.019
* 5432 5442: -0.010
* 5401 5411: 0.026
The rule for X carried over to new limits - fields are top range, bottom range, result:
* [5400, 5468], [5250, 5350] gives 1.08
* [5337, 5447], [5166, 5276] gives 1.19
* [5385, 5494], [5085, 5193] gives 1.26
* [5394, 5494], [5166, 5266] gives 1.20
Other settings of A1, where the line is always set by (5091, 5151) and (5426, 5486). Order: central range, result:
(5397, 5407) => 0.2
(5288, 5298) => -0.9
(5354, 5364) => -0.9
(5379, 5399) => -0.4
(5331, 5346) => -0.3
